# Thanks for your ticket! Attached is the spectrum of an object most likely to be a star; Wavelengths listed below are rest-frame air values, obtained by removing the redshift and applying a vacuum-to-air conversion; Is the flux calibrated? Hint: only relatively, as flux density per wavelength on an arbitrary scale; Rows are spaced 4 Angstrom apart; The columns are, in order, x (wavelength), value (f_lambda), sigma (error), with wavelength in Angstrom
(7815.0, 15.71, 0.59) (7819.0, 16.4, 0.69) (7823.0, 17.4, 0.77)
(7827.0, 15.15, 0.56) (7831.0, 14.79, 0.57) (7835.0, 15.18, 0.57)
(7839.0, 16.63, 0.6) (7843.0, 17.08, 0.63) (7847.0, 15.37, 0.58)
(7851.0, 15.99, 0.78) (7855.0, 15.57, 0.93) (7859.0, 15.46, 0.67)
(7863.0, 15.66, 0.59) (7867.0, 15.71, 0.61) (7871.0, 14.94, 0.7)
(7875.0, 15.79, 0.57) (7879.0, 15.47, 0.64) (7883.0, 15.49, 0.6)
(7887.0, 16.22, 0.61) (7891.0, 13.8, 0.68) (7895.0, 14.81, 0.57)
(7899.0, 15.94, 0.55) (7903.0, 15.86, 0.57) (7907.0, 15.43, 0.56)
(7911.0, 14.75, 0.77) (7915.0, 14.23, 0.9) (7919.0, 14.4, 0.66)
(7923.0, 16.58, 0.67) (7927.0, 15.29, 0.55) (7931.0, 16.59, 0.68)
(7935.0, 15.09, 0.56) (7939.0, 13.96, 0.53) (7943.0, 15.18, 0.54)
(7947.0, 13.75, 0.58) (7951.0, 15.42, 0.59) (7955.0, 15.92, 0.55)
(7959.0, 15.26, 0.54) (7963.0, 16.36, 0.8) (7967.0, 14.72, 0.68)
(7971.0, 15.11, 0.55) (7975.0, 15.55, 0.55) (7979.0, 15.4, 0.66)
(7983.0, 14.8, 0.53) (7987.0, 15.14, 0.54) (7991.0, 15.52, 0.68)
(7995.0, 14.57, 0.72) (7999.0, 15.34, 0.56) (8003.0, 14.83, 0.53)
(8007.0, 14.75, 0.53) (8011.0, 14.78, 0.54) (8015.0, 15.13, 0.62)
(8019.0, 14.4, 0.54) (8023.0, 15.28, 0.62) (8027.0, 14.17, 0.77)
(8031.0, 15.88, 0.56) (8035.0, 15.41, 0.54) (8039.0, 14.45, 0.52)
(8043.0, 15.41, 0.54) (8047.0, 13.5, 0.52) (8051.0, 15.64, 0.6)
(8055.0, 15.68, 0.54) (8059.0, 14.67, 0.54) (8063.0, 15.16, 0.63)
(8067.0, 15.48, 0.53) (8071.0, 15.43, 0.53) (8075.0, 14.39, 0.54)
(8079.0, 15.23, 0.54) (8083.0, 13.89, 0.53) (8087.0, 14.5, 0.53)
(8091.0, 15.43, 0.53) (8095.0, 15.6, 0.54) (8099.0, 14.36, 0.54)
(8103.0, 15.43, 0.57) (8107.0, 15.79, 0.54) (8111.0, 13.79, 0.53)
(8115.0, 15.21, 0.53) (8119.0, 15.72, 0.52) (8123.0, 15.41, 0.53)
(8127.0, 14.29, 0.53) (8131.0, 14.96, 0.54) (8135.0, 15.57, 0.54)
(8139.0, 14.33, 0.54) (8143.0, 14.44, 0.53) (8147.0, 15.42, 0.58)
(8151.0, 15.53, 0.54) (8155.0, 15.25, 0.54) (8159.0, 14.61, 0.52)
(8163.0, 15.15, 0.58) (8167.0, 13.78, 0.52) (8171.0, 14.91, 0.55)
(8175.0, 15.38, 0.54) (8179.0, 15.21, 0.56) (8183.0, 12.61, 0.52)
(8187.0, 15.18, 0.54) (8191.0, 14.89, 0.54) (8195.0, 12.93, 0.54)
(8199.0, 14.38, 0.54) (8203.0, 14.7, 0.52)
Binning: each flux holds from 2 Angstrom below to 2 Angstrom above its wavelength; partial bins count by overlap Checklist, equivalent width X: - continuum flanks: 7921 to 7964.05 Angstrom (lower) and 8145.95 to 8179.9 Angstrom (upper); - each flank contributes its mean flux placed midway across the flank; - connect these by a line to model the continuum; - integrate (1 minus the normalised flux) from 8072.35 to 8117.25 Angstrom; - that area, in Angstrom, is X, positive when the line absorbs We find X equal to 0.7 Angstrom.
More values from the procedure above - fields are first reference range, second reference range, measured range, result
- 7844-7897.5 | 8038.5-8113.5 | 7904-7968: 0.4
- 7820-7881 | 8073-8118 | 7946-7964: 0.0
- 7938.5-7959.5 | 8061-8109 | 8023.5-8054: 0.1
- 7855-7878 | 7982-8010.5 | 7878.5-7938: 0.2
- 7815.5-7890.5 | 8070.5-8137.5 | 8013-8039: 0.4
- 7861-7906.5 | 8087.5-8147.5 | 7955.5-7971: -0.2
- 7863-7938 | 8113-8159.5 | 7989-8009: 0.3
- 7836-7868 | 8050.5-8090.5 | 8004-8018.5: 0.4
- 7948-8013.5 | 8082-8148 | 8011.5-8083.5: 0.5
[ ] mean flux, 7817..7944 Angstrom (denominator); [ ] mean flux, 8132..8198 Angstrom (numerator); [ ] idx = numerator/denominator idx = 0.95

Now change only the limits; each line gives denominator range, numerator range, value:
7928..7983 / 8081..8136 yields 0.98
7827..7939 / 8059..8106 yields 0.97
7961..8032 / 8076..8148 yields 0.99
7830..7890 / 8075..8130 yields 0.95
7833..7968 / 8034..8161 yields 0.97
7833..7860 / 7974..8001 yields 0.95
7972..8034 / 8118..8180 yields 1.00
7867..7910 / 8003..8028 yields 0.96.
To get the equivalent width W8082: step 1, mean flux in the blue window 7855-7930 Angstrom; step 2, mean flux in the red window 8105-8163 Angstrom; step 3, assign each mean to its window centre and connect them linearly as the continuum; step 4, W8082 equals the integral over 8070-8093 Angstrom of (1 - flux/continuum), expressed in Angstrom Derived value 0.5 Angstrom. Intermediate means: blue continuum 15.3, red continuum 15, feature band 14.8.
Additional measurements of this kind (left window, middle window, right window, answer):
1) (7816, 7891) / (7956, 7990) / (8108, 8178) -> 0.2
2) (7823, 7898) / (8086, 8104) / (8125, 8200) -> -0.2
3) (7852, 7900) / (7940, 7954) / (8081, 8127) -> 0.4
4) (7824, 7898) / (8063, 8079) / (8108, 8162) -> 0.0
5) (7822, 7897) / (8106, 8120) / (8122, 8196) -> -0.2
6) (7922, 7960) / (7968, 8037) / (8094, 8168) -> 0.6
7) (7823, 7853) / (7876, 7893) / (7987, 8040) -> 0.4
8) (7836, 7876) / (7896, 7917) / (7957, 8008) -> 0.5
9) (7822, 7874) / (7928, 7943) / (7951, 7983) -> 0.3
